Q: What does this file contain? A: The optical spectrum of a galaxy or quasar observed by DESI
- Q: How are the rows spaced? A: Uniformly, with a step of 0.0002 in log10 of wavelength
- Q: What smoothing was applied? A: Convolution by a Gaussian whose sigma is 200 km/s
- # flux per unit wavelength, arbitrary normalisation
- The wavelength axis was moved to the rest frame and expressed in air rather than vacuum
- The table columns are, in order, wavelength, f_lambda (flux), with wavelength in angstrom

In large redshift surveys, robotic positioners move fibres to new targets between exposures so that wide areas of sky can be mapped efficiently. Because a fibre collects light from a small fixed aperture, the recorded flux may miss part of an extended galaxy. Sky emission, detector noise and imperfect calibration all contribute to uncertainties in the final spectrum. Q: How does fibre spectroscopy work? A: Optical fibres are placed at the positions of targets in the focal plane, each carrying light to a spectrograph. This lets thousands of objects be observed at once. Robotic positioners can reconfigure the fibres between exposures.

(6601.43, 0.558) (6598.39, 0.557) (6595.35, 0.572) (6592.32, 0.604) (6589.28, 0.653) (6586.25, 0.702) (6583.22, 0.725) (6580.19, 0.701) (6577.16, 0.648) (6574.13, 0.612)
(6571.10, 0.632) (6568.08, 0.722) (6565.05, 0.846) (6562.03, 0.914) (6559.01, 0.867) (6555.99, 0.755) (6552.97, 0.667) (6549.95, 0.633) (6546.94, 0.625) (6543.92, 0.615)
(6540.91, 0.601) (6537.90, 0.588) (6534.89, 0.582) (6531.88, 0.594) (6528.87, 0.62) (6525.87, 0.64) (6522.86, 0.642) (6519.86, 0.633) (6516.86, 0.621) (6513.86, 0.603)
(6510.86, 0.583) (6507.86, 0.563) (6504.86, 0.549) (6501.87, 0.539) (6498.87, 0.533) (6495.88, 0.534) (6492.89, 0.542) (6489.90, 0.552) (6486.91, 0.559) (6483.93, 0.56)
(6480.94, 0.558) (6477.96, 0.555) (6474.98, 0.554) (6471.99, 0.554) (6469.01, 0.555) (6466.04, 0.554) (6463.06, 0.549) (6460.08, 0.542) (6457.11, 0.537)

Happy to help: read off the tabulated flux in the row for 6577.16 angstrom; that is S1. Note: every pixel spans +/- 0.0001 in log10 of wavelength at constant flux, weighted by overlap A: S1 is 0.648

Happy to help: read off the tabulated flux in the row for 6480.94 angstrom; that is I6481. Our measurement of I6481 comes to 0.558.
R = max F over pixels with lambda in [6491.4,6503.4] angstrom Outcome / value 0.542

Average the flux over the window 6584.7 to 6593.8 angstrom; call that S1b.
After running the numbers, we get 0.654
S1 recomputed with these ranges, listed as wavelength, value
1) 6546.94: 0.625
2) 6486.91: 0.559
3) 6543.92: 0.615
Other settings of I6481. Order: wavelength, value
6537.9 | 0.588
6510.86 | 0.583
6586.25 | 0.702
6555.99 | 0.755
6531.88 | 0.594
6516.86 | 0.621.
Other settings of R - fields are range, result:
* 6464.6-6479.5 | 0.555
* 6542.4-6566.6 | 0.914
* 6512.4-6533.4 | 0.642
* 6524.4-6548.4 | 0.64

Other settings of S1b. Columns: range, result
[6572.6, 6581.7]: 0.653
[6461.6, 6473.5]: 0.553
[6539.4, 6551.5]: 0.619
